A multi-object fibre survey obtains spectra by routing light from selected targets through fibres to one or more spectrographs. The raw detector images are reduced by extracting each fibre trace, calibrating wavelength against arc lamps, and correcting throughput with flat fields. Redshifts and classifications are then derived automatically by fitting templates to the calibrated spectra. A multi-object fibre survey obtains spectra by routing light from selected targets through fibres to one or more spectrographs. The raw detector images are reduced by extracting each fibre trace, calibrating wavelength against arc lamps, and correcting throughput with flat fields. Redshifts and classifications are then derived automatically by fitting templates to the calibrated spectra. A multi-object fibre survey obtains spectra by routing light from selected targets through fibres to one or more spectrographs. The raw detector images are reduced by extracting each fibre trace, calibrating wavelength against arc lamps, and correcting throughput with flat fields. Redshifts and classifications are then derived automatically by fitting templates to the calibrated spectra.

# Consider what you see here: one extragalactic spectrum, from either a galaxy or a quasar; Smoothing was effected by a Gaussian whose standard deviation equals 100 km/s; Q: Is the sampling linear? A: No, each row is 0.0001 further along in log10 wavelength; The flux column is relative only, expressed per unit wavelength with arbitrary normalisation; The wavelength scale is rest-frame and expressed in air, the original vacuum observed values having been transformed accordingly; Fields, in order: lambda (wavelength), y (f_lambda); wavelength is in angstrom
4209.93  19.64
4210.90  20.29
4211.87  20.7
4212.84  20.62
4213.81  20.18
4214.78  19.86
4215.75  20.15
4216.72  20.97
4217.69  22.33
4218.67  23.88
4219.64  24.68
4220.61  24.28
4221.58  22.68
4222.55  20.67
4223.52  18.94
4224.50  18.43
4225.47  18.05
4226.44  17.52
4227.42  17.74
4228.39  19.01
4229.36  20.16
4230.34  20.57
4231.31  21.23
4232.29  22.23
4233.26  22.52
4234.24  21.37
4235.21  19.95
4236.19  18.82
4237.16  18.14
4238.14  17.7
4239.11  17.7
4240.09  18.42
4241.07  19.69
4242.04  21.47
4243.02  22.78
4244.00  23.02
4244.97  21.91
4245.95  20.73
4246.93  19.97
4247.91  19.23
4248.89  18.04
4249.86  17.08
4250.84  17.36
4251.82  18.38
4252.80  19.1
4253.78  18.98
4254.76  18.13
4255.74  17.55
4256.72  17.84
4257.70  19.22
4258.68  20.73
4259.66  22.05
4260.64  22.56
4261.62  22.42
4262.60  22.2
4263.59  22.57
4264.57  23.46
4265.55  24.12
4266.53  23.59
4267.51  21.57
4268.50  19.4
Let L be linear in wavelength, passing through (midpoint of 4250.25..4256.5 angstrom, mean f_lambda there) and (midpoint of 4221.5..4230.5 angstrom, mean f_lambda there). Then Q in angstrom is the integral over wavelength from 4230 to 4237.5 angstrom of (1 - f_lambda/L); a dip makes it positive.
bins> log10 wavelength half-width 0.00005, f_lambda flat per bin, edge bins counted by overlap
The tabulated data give -0.7 angstrom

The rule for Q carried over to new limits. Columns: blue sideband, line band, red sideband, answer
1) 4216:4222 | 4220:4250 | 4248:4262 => 1.76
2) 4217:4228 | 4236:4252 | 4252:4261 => 0.41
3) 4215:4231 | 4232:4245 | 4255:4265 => 0.28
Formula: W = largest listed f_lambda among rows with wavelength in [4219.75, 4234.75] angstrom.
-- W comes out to 24.28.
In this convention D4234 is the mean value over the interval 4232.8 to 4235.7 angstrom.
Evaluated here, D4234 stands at 21.3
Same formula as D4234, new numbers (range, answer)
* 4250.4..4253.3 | 18.3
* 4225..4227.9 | 17.7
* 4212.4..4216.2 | 20.2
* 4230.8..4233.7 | 22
